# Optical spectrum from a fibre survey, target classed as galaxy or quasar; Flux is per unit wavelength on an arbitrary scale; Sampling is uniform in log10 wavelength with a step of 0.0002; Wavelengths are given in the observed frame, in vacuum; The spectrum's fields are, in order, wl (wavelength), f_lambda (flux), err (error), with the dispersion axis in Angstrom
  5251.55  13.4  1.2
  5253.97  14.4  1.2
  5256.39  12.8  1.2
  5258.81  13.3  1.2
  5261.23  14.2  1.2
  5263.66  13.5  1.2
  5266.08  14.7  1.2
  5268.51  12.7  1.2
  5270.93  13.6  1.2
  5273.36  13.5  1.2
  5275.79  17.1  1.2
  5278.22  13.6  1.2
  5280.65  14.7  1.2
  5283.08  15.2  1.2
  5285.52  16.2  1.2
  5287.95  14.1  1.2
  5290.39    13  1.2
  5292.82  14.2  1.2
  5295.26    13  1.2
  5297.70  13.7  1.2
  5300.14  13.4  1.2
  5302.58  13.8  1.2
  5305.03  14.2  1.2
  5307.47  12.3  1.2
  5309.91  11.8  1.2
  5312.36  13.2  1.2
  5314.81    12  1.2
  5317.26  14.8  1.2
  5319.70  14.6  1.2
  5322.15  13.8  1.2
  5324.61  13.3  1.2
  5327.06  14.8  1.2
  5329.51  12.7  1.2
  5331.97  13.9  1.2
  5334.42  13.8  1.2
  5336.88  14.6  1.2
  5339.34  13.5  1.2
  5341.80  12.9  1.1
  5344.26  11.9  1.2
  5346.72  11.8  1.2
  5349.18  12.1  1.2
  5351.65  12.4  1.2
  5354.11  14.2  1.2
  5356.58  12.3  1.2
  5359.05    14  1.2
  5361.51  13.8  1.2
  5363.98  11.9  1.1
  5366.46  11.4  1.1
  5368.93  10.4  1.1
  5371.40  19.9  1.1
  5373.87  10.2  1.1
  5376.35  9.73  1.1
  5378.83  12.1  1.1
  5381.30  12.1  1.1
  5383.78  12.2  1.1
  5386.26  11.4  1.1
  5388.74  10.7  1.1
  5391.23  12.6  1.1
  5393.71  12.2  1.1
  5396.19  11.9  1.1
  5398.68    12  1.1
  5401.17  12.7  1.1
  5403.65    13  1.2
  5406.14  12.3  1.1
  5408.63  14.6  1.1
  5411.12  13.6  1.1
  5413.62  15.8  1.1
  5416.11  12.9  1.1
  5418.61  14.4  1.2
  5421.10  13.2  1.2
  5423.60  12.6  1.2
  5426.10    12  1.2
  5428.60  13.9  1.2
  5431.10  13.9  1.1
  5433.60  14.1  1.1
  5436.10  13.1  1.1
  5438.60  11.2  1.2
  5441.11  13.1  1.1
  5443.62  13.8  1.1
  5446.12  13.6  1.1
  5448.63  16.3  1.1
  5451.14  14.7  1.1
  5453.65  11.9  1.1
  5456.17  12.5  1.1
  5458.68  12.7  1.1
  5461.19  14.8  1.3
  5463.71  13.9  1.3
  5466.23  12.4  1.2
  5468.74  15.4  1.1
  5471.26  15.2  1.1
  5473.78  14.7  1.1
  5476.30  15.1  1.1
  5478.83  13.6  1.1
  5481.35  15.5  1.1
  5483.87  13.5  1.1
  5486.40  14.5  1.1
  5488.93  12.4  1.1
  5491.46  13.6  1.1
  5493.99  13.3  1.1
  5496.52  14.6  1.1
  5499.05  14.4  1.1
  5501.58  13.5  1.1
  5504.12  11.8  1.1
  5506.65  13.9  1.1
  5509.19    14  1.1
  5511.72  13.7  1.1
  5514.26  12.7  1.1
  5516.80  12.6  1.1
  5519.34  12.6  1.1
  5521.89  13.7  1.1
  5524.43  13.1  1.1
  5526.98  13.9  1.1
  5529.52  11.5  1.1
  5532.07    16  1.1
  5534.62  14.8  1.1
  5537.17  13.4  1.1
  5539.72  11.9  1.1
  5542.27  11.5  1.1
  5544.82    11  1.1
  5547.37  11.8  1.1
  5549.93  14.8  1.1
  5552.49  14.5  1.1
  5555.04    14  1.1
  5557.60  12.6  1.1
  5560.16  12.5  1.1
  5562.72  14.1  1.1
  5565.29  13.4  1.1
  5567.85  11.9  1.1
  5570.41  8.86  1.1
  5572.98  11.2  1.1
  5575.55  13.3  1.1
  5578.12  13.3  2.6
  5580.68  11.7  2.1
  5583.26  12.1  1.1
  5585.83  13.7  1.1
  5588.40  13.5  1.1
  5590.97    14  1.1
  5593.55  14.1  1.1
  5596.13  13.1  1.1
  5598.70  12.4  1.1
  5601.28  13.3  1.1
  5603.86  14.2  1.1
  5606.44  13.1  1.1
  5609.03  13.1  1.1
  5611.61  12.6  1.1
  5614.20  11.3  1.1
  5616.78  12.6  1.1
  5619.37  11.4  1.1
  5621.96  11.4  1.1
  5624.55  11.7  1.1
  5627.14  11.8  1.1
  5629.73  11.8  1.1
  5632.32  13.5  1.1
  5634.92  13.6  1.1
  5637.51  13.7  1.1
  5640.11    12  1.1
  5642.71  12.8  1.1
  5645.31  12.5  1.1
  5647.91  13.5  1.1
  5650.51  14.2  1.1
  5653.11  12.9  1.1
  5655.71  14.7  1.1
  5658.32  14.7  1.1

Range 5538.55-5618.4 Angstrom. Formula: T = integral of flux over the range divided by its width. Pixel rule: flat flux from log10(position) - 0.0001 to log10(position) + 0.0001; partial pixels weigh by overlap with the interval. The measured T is 12.8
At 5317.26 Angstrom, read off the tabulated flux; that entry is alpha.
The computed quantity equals 14.8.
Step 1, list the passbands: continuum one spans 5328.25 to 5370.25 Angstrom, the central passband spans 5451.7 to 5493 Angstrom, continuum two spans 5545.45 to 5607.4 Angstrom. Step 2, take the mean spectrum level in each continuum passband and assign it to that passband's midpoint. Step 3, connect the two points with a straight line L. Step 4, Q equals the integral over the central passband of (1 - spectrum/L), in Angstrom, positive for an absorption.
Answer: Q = -3.1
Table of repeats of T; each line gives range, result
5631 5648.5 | 13.1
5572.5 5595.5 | 13.1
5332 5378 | 12.8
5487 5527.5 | 13.4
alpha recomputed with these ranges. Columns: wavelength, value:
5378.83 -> 12.1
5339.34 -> 13.5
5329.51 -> 12.7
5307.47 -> 12.3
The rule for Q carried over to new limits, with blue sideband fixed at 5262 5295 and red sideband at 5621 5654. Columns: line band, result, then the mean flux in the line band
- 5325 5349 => 1.3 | 13.3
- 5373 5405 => 4.7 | 11.8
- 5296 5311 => 1.0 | 13.2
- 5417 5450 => 0.3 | 13.5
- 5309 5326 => 0.9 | 13.4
